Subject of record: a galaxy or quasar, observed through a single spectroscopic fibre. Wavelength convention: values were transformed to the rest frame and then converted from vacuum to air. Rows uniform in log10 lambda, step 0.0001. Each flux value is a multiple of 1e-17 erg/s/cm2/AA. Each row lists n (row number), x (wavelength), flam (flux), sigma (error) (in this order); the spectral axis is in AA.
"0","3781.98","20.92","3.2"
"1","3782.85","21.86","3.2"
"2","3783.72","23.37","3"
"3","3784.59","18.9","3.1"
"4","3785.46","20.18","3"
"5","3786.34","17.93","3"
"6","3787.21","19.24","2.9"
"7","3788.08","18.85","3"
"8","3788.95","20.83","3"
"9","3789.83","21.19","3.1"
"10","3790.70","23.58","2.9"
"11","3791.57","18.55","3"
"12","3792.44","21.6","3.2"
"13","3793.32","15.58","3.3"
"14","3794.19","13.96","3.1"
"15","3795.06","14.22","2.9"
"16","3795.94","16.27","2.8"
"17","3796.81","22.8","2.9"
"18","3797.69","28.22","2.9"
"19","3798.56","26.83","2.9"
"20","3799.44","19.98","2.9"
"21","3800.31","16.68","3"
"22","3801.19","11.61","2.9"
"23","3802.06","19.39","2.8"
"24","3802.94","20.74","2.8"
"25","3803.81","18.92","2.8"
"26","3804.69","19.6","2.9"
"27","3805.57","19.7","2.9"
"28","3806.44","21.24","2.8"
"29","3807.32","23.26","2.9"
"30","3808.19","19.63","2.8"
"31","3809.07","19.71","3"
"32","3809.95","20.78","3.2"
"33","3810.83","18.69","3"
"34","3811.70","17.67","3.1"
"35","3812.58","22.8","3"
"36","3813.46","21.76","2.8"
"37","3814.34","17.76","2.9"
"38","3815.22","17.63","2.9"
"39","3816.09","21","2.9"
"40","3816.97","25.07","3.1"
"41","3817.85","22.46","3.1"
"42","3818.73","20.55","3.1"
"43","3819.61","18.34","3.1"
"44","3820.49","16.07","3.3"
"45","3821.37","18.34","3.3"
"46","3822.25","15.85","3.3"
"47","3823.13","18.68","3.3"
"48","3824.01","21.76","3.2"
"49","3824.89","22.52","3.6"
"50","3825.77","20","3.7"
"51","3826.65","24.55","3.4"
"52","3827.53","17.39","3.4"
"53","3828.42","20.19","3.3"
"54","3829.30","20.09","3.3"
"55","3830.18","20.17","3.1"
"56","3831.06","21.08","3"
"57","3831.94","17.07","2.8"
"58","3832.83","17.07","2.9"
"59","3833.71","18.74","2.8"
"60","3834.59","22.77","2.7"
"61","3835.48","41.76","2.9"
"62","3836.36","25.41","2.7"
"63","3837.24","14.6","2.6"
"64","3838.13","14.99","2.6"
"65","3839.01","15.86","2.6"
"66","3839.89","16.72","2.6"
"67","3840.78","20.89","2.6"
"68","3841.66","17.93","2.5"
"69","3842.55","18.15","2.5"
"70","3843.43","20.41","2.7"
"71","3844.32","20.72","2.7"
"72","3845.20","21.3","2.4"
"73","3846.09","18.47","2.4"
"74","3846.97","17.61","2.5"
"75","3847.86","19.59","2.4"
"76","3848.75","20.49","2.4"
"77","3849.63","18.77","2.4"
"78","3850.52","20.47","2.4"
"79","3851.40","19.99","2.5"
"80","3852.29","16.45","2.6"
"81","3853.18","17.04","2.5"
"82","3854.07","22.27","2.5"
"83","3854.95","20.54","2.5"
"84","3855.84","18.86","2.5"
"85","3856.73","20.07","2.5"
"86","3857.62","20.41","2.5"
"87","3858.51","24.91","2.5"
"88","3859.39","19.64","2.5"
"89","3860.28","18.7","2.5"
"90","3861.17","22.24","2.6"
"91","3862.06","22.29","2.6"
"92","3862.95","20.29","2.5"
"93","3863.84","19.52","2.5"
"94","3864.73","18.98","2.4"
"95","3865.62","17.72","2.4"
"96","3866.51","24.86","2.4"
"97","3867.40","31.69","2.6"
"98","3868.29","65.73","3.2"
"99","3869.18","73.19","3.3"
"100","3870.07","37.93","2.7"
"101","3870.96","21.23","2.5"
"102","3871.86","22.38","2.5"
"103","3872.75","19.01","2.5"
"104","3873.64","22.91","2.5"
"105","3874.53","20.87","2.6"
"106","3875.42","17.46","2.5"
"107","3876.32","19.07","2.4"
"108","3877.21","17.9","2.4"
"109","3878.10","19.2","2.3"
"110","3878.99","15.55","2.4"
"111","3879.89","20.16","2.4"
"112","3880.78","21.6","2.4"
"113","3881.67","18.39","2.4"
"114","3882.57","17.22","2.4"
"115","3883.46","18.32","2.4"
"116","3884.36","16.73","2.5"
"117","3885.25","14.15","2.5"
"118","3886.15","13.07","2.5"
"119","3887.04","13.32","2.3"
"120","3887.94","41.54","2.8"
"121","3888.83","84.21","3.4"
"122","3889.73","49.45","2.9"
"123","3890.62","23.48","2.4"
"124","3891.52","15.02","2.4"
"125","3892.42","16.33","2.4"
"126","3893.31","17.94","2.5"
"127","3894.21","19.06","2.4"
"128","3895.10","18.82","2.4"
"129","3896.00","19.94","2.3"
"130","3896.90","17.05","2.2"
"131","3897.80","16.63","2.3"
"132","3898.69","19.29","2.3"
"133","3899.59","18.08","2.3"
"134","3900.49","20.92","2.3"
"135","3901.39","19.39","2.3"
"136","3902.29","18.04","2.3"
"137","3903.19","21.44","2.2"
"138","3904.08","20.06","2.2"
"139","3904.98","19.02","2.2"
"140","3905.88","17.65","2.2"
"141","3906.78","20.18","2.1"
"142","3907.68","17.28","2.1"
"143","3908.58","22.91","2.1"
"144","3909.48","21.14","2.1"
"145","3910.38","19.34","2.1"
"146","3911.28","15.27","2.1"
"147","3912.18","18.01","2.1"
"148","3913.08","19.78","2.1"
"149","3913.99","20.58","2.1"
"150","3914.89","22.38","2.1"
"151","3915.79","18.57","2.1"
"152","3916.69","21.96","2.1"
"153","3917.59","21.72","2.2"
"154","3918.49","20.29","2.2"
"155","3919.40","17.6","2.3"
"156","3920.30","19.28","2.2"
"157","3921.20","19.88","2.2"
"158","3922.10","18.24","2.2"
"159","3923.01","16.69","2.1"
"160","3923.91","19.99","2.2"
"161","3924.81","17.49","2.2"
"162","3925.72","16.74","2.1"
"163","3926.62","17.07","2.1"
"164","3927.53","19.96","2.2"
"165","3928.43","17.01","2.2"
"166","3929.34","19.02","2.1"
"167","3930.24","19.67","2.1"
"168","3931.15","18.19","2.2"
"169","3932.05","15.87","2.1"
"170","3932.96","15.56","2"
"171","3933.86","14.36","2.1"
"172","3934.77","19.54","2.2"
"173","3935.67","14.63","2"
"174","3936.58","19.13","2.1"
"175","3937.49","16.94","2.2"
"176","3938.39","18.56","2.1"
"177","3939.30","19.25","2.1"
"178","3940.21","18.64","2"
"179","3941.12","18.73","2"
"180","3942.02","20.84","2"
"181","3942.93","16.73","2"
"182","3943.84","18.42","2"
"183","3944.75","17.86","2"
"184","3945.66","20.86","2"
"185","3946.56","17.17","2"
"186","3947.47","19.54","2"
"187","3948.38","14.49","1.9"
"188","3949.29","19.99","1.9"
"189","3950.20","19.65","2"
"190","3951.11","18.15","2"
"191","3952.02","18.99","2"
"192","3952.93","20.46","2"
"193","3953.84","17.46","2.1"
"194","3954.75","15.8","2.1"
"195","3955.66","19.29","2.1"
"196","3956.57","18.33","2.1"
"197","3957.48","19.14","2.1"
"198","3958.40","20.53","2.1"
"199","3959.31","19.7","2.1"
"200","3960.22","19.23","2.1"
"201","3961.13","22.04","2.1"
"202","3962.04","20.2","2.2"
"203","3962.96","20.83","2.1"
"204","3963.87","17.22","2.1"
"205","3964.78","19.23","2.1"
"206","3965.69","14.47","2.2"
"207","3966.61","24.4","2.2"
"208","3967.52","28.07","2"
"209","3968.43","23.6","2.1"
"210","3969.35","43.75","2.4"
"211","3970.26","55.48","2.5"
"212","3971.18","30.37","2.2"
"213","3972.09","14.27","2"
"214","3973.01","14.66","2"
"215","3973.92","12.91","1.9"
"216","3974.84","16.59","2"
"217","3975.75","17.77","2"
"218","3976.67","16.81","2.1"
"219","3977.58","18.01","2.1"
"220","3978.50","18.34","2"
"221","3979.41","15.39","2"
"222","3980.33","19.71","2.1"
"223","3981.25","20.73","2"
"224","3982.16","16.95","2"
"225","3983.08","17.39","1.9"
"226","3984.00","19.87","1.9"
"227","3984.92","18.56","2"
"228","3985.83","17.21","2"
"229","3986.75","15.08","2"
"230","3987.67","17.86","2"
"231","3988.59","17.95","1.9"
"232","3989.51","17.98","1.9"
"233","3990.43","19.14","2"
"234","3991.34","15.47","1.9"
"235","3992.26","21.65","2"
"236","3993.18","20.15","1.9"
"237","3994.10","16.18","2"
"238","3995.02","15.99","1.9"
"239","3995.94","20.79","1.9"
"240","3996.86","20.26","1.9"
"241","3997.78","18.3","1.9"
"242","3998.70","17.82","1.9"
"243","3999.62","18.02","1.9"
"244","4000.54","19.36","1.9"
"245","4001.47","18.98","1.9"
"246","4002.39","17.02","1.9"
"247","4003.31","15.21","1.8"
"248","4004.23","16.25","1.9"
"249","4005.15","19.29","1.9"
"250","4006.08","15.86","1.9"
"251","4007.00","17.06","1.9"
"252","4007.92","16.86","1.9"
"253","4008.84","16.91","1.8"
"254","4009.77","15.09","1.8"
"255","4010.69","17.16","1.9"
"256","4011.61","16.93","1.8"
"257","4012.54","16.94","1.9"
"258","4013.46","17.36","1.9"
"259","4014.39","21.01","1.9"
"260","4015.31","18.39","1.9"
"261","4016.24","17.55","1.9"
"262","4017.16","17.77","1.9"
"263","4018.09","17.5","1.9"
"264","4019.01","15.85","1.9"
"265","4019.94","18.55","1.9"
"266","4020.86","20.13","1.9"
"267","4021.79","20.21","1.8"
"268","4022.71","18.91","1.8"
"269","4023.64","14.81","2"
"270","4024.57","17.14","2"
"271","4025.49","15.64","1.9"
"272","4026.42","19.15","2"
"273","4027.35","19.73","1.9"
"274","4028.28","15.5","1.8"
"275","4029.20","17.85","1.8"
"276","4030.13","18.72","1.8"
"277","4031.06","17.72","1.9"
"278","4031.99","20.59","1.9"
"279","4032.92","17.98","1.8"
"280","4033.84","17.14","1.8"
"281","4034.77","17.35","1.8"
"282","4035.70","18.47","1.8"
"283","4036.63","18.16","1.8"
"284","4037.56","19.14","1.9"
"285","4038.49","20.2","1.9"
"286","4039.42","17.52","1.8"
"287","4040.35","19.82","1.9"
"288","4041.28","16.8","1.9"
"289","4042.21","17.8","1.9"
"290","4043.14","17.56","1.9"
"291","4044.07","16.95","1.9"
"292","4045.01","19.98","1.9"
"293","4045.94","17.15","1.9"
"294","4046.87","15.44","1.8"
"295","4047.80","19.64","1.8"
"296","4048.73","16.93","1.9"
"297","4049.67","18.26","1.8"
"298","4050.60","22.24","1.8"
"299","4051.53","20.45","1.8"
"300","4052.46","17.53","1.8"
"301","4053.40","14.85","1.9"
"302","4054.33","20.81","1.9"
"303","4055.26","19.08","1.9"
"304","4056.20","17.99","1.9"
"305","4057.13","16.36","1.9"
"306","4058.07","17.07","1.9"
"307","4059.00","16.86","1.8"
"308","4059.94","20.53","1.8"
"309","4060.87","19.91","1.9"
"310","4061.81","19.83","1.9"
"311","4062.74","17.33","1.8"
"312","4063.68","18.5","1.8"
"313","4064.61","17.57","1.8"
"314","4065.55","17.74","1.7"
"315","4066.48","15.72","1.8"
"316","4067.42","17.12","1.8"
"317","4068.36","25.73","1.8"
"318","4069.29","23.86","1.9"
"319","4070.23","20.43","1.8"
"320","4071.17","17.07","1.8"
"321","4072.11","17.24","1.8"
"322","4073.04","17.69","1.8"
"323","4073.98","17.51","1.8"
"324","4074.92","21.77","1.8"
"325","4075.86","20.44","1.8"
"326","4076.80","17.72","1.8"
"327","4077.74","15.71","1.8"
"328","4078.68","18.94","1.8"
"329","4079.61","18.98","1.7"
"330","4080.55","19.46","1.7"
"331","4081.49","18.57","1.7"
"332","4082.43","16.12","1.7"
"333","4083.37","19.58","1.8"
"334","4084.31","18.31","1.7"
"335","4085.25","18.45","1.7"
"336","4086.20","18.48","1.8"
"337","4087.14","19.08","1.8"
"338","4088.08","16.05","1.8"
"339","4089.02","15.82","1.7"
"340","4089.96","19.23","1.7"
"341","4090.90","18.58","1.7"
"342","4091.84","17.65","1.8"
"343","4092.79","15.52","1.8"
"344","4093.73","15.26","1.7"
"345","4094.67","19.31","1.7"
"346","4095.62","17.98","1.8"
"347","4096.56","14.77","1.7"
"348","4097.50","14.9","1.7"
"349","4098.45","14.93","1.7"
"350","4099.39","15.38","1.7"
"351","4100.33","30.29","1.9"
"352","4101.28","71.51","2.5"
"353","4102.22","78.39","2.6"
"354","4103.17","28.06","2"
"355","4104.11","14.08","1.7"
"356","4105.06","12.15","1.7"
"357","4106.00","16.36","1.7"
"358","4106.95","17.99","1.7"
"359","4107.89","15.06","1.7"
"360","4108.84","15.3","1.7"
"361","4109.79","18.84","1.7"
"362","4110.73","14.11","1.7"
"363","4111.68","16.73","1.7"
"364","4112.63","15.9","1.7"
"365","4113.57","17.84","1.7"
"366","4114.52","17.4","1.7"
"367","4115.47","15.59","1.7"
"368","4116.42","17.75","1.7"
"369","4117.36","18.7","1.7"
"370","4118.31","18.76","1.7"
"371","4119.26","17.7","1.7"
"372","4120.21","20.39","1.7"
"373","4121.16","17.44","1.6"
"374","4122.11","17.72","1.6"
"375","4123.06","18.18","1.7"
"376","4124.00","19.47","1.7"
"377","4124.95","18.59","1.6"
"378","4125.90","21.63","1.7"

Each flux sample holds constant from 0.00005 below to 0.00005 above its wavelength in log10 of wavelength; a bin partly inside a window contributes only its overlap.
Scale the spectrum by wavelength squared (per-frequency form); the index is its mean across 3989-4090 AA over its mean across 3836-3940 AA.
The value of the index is 0.93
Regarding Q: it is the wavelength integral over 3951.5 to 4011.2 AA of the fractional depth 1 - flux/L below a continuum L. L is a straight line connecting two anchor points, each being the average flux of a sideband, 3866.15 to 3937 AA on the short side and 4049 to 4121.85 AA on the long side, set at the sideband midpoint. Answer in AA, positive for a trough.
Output 4.3 AA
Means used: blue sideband 21.9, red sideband 19.6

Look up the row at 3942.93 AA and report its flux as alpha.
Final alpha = 16.73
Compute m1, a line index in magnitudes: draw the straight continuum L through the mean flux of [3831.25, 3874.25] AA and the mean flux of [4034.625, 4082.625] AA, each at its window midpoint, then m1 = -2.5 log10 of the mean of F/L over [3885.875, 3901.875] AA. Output -0.13 mag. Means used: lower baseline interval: 22.9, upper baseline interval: 18.5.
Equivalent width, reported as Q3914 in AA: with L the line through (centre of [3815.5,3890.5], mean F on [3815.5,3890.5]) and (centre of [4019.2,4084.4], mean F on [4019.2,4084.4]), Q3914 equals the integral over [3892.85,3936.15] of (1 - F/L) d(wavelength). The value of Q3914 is 5.28 AA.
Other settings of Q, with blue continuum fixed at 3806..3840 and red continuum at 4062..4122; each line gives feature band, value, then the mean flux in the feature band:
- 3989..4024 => 3.64 AA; 17.9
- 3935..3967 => 2.05 AA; 18.8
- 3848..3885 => -4.88 AA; 22.9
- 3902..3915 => 0.42 AA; 19.5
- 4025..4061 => 3.01 AA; 18.2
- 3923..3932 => 0.87 AA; 18.2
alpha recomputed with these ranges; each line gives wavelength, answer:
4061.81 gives 19.83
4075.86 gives 20.44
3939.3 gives 19.25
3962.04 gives 20.2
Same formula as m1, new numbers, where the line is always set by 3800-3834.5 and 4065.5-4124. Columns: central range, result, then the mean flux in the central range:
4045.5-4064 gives 0.08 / 18.3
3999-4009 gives 0.14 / 17.4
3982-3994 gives 0.10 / 18.1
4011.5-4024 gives 0.10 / 18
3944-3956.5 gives 0.07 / 18.4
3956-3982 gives -0.09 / 21.4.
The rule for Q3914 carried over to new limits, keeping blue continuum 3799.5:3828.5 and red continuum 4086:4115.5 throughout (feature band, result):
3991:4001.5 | 1.0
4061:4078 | 1.6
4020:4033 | 1.6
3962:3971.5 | -3.2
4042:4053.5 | 1.4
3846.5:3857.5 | 0.3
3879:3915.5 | -2.6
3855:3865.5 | -0.3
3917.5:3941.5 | 2.5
